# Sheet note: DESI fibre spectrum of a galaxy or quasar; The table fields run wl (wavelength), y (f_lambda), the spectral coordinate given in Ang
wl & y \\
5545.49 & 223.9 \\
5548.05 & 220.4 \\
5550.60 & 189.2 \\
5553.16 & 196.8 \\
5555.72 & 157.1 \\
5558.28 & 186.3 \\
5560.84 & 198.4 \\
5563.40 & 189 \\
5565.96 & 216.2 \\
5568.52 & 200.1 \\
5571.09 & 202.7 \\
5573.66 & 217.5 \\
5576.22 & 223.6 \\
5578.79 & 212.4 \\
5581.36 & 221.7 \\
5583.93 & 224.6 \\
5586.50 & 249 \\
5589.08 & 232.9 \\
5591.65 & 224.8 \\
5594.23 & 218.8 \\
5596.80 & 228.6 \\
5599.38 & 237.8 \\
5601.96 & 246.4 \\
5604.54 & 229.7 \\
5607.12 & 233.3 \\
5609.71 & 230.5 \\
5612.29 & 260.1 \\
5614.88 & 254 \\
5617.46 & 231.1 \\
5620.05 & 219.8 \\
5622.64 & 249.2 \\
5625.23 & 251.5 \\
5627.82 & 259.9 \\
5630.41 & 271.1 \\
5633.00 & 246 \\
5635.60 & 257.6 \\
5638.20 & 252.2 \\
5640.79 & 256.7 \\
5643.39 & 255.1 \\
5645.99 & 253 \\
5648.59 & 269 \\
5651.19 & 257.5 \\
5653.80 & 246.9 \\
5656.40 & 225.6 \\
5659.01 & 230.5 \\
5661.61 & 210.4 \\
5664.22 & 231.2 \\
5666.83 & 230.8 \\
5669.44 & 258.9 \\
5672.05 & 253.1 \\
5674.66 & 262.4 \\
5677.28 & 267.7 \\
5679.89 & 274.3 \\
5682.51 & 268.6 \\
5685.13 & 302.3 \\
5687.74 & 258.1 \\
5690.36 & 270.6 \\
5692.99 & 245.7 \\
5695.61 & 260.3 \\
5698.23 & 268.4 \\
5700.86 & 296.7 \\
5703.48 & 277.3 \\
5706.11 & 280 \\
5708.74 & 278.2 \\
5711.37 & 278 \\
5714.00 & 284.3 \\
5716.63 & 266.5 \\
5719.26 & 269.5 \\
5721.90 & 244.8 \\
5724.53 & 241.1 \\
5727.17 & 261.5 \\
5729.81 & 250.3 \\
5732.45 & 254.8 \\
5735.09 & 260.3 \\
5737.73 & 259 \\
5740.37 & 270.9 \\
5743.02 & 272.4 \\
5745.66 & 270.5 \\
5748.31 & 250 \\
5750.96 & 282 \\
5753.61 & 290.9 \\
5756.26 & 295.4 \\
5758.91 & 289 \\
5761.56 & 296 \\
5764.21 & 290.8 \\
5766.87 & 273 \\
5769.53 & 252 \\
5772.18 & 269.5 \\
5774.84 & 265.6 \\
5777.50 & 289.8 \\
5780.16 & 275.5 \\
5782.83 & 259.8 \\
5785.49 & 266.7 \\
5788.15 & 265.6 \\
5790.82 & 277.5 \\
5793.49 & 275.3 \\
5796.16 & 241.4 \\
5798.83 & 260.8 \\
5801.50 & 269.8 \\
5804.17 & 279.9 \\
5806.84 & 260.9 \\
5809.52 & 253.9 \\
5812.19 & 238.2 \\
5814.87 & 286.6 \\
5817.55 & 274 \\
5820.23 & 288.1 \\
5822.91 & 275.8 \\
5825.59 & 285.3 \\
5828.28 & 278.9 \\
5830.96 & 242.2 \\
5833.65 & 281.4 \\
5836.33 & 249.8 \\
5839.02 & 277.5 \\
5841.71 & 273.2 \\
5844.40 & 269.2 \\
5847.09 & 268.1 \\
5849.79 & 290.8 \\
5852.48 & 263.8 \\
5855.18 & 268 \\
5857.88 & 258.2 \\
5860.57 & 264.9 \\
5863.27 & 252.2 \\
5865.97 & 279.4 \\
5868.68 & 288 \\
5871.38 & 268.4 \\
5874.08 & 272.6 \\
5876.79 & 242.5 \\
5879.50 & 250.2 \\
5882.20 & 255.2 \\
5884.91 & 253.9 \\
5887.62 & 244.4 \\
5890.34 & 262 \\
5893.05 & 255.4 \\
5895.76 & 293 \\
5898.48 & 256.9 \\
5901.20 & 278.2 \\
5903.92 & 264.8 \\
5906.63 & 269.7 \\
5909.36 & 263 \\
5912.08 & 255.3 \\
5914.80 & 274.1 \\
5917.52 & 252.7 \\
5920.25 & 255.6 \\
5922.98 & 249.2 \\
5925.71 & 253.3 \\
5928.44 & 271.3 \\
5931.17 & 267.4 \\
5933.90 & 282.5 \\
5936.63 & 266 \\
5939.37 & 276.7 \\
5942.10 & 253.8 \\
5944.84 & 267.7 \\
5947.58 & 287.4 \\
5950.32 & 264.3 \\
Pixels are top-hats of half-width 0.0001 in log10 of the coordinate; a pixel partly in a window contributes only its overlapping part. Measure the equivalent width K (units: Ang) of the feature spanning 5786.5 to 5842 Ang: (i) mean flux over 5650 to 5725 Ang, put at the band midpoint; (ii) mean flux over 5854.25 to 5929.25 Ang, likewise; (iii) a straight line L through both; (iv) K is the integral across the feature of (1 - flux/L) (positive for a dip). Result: -1.4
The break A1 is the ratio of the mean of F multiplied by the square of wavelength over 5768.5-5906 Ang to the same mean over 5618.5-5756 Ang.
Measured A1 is 1.1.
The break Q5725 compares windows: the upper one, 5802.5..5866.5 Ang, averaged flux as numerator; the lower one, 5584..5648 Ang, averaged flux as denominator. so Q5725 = 1.10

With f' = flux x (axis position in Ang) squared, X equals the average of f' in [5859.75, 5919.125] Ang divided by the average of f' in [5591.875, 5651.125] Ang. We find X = 1.18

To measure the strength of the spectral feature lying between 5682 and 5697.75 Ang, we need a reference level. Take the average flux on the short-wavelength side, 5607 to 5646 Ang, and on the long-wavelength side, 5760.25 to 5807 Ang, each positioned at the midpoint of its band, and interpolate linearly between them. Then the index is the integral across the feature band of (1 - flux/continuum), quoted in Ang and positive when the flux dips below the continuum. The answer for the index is -0.6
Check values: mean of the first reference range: 249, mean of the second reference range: 271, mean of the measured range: 268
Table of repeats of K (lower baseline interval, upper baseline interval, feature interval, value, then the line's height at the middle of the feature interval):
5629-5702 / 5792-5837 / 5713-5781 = -1.98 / 262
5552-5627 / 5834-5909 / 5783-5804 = -0.99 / 254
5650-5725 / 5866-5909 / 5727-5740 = 0.17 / 261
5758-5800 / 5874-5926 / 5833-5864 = -0.38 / 265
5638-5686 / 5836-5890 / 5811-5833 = -0.79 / 262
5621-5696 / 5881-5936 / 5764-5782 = -0.98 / 258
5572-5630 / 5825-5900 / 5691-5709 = -1.86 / 247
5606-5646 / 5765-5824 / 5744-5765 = -1.51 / 264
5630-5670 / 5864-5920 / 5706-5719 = -1.34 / 251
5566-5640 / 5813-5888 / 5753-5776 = -2.10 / 257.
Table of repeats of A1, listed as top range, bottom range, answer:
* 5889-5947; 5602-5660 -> 1.19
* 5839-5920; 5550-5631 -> 1.31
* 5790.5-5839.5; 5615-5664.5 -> 1.16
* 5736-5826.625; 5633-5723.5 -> 1.08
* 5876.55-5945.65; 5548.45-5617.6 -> 1.34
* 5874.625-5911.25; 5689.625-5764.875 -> 1.02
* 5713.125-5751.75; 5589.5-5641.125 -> 1.13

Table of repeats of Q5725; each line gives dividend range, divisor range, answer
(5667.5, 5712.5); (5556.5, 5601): 1.25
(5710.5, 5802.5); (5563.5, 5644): 1.14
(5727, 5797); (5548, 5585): 1.33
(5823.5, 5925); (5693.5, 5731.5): 0.99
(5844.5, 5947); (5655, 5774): 1.00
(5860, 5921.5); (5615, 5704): 1.03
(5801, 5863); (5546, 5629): 1.21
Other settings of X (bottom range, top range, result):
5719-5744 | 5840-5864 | 1.08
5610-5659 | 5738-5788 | 1.15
